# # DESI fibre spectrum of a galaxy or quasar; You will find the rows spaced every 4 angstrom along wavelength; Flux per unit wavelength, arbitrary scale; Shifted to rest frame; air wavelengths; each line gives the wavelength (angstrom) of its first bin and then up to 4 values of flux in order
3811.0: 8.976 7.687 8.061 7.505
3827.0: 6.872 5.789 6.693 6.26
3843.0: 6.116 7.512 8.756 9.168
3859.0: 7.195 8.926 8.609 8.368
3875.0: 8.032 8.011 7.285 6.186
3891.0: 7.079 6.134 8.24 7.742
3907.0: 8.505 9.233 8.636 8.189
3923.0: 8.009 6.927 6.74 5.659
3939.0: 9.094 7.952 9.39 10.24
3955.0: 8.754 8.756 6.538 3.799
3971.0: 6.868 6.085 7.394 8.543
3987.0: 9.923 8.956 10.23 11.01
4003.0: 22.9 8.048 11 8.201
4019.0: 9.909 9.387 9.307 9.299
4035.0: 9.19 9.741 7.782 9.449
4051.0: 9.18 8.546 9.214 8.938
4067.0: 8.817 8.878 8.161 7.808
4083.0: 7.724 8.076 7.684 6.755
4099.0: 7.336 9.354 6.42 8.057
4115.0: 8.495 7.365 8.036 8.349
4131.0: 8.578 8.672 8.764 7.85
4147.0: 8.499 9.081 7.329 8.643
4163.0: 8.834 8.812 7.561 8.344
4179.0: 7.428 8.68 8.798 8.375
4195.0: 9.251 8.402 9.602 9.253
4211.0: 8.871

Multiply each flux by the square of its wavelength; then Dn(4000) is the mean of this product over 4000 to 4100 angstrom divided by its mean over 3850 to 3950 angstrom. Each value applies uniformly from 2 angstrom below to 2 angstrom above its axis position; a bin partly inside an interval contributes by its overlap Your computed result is 1.3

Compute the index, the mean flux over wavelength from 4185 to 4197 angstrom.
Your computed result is 8.81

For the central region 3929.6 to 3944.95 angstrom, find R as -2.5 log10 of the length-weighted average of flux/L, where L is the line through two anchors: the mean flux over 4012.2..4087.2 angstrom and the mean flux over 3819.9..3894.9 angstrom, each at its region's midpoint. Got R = 0.092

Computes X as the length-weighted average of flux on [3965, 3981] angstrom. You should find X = 6.04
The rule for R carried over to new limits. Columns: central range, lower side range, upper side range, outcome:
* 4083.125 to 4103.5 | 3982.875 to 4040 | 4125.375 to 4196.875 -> 0.21 mag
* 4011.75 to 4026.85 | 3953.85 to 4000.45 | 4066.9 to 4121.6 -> -0.17 mag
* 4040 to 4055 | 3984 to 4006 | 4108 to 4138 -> 0.19 mag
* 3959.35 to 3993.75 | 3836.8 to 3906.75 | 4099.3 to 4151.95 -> 0.07 mag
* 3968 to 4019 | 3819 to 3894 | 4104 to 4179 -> -0.25 mag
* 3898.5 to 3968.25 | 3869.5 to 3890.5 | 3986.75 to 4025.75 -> 0.13 mag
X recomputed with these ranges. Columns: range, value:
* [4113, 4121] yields 7.93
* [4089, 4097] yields 7.22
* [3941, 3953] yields 9.19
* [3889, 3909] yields 7.54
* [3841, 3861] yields 7.75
